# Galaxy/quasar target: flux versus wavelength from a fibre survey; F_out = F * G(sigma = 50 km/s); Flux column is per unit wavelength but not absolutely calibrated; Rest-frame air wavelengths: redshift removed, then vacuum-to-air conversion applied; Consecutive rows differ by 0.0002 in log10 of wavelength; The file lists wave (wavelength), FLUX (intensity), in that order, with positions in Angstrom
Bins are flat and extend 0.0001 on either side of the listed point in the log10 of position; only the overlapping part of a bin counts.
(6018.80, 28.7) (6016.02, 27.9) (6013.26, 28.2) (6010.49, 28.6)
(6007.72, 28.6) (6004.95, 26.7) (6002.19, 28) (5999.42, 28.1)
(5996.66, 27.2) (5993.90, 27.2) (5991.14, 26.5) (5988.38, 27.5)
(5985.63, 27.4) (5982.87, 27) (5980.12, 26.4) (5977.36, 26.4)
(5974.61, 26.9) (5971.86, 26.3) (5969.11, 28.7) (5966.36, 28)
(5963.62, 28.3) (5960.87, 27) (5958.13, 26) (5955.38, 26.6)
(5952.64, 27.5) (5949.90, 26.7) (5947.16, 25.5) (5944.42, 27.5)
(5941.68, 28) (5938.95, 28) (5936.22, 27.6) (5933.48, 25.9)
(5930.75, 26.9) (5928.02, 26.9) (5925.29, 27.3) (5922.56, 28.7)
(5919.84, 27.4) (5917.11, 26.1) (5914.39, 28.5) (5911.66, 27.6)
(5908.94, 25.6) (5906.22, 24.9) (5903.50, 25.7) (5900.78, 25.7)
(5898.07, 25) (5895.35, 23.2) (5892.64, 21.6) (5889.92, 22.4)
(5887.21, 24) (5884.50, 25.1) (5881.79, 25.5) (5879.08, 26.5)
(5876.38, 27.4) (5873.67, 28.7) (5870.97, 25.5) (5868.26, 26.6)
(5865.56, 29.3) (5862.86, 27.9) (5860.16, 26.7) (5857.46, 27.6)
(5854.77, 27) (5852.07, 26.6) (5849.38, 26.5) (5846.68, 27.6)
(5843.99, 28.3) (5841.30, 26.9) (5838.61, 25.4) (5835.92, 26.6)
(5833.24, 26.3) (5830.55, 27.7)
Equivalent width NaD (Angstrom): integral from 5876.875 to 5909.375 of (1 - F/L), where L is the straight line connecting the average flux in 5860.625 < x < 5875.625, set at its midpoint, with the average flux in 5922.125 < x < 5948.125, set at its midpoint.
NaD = 3.3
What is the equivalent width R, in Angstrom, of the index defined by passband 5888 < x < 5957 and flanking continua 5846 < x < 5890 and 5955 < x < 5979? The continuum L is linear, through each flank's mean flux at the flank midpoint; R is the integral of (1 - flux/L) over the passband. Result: 1.7 Angstrom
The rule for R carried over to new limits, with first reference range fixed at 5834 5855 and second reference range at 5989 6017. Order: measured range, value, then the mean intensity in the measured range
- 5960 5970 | -0.2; 28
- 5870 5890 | 0.9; 25.9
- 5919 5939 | 0.0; 27.3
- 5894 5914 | 1.2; 25.5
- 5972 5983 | 0.4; 26.6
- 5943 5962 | 0.5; 26.7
